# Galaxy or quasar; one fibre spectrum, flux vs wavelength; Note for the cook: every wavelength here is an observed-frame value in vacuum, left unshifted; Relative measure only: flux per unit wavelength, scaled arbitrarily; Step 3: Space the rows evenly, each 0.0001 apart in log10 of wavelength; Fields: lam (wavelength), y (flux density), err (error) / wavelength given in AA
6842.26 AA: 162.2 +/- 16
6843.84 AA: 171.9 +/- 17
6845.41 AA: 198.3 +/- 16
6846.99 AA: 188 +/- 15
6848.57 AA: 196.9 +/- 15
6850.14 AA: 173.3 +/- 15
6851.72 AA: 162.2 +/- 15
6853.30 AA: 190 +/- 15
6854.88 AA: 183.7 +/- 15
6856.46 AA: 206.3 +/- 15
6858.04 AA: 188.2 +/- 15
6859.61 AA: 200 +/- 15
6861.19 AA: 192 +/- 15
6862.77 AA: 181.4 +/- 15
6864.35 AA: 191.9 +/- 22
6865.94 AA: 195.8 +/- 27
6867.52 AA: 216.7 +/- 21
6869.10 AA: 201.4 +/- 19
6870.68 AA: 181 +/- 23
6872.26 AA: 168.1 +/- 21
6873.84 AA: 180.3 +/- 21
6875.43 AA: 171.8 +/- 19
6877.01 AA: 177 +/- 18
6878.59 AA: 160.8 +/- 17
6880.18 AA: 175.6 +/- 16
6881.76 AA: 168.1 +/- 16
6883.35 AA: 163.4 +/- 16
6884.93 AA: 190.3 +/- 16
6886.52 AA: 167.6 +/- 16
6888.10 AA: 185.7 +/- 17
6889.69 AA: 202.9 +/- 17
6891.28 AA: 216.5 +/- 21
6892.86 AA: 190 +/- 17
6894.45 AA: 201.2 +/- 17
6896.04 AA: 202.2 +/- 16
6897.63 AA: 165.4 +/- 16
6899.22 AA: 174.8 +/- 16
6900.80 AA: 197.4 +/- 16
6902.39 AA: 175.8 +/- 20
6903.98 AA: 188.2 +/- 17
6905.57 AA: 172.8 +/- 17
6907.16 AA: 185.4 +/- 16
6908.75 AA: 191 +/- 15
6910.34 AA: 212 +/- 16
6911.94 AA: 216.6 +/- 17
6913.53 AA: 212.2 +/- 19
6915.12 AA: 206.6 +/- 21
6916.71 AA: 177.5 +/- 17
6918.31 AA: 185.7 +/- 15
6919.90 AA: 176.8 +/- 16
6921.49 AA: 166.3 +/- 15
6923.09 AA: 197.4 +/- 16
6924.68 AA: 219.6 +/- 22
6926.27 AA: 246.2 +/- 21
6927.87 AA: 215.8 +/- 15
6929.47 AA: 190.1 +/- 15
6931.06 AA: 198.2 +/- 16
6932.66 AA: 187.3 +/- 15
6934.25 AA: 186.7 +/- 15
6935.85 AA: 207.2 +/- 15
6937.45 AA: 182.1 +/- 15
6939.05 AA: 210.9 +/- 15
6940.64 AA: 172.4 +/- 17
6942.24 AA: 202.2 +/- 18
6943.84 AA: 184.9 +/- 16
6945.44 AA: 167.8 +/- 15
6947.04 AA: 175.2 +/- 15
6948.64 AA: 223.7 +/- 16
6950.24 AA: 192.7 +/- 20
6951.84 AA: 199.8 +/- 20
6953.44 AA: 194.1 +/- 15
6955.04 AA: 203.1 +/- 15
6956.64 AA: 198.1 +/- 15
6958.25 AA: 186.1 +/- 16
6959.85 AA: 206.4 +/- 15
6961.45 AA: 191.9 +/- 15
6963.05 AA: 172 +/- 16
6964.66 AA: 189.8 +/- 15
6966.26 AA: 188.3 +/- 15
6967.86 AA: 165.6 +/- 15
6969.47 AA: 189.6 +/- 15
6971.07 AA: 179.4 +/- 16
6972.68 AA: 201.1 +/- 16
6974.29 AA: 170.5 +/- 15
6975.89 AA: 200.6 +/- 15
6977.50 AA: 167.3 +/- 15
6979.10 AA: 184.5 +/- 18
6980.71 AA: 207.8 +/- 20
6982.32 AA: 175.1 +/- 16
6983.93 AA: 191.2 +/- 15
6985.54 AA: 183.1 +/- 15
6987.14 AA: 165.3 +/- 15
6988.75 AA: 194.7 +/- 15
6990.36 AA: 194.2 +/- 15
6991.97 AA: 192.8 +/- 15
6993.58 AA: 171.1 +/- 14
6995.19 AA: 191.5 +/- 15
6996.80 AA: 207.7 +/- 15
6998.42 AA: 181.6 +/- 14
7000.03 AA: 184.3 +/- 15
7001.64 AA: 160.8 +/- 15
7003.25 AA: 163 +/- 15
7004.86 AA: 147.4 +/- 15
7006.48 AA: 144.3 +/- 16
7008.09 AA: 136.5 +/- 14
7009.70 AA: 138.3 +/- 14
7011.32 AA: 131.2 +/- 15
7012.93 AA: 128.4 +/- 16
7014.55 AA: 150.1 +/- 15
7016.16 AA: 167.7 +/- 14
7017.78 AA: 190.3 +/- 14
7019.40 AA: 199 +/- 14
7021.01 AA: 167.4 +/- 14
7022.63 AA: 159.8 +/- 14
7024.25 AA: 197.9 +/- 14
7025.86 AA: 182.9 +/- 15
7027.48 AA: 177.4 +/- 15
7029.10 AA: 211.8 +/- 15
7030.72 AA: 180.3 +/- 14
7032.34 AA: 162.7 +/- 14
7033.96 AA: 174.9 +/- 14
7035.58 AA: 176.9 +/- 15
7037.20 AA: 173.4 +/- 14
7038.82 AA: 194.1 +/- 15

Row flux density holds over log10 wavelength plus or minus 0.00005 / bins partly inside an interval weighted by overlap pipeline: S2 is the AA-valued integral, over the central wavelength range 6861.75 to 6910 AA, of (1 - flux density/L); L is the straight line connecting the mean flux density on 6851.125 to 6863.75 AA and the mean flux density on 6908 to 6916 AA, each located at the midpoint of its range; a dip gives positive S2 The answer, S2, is 3.2 AA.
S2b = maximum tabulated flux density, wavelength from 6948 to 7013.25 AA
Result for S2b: 223.7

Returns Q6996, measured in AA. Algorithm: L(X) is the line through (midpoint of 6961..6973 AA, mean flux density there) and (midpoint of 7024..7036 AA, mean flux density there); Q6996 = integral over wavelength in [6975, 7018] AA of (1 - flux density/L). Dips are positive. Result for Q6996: 2.7 AA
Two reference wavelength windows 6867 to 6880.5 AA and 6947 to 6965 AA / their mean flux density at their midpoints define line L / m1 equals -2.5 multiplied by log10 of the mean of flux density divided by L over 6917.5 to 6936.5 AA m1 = -0.04 mag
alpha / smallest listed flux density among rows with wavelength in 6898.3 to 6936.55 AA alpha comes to 166.3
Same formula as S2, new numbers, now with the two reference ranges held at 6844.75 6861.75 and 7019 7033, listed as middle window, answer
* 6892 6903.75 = 0.01 AA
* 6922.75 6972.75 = -2.53 AA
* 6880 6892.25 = 0.21 AA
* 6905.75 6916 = -0.84 AA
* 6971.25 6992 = -0.30 AA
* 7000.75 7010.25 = 1.76 AA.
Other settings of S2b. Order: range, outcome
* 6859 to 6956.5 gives 246.2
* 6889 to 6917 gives 216.6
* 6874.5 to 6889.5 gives 190.3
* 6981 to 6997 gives 207.7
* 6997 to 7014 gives 184.3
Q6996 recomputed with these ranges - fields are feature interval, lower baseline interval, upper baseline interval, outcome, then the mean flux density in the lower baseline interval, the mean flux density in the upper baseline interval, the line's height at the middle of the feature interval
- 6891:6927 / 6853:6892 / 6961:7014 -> -2.29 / 186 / 175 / 183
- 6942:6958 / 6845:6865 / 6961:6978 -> -0.81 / 188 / 183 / 184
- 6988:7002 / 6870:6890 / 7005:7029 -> -1.87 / 176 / 163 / 165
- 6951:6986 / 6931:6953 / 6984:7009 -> -0.91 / 192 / 175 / 184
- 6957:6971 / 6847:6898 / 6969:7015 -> -0.77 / 186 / 174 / 177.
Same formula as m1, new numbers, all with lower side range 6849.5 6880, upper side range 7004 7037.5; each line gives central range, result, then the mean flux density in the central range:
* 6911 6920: -0.11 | 197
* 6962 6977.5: -0.07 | 183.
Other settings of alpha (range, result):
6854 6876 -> 168.1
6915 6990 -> 165.3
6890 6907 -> 165.4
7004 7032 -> 128.4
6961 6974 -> 165.6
